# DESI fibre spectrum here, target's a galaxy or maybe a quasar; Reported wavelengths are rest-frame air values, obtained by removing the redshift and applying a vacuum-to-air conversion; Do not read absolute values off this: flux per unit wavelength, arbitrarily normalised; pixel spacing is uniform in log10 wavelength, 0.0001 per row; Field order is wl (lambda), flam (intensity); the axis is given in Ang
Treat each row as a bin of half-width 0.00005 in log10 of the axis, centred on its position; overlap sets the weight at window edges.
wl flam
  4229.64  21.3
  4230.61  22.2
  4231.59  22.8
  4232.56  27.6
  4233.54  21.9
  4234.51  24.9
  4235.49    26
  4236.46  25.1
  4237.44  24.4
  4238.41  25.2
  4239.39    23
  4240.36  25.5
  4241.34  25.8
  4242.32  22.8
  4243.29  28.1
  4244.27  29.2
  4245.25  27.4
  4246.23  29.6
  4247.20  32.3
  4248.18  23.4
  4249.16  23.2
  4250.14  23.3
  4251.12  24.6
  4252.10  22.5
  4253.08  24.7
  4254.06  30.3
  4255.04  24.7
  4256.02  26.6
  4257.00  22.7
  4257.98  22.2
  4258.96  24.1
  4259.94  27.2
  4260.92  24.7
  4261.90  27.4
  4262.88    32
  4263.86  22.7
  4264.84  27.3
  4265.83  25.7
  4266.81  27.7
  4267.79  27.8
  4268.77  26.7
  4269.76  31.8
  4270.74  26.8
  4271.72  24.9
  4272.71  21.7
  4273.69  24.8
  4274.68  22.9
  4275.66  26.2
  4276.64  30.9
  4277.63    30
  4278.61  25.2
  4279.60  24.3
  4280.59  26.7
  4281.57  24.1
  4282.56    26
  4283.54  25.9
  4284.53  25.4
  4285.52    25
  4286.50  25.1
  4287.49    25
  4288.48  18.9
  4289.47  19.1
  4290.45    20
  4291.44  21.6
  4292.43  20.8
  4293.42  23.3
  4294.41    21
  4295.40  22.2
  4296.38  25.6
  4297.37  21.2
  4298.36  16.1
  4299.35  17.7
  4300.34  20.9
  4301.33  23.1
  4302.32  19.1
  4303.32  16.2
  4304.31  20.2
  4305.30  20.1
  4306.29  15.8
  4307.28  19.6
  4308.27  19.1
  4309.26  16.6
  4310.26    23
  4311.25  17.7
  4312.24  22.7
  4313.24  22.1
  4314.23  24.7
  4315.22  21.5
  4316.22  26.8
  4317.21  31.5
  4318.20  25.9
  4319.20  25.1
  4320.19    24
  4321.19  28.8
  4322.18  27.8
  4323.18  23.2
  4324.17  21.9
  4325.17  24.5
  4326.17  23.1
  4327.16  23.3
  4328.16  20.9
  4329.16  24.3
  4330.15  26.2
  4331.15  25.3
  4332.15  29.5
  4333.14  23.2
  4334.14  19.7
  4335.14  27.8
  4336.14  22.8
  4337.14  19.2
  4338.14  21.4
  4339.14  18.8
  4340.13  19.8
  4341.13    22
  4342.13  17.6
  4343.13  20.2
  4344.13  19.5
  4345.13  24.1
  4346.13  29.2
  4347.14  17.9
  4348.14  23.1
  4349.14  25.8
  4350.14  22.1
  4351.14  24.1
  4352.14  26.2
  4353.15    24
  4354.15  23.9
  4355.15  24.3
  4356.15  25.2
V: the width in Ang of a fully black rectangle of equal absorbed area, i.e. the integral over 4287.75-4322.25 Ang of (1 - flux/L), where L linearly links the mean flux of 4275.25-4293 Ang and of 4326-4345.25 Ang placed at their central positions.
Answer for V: 2.8 Ang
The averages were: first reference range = 24.4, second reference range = 22.4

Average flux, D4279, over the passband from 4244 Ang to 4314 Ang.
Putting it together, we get 23.9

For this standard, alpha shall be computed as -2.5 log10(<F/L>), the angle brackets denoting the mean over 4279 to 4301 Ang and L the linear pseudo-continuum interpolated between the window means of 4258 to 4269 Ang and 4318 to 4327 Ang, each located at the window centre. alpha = 0.14 mag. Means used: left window 26.5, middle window 22.6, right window 24.8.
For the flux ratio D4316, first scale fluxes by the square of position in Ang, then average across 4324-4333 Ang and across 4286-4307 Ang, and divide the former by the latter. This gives 1.20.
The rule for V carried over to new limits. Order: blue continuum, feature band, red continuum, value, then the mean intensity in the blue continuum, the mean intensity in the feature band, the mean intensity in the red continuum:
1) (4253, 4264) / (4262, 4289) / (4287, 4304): -2.85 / 25.9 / 26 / 20.7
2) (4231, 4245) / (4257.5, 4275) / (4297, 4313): -2.58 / 25.2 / 26.1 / 19.3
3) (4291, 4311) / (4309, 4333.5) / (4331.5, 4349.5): -3.43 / 20.1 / 24.2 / 22.3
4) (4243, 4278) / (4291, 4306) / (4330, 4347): 2.42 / 26.3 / 20.5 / 22.5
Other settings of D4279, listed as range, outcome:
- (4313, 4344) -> 23.6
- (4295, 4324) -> 22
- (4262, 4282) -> 26.5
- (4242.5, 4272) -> 26.4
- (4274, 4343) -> 22.8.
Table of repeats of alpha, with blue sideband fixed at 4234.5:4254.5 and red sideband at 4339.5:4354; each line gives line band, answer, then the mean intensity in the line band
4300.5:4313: 0.216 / 19.5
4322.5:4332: -0.035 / 23.9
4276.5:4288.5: -0.047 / 25.7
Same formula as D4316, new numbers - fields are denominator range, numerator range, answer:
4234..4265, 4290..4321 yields 0.86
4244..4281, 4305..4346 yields 0.90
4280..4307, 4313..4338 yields 1.15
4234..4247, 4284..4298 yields 0.88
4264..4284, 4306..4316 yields 0.79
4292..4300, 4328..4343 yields 1.09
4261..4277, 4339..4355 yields 0.88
